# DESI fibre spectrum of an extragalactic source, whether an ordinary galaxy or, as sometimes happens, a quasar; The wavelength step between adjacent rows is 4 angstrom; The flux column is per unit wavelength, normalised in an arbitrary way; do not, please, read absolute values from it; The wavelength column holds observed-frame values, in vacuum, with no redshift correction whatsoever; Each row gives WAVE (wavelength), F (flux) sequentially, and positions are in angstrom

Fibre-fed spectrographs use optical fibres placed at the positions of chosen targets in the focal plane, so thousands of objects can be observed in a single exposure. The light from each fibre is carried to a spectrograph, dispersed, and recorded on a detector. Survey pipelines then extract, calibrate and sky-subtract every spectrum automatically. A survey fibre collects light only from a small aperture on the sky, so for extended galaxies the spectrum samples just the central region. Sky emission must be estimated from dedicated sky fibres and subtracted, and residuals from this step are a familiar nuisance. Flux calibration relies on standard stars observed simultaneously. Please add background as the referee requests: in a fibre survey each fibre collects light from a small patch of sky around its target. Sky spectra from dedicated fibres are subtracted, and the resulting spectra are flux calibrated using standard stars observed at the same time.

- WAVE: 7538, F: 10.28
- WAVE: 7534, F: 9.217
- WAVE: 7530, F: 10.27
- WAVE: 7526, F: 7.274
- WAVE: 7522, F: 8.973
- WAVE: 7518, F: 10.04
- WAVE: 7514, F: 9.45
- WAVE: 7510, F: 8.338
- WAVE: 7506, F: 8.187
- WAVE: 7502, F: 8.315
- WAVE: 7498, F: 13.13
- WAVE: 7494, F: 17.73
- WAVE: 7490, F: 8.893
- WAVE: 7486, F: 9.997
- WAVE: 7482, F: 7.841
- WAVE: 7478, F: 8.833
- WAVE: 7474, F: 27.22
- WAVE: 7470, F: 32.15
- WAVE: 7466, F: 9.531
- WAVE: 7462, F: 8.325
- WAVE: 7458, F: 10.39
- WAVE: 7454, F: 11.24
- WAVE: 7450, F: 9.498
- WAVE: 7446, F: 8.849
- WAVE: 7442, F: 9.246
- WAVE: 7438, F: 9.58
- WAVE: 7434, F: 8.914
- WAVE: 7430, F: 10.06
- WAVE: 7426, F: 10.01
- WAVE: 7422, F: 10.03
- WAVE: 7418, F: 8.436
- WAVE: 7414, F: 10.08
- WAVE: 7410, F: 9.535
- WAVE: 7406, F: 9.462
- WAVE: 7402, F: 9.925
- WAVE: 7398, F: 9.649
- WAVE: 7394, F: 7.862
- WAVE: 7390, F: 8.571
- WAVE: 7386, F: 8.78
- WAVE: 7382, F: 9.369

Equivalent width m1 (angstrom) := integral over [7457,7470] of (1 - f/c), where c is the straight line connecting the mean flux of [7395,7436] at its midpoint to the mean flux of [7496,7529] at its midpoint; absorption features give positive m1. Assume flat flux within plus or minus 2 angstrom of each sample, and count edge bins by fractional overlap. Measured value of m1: -4.8 angstrom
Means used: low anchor 9.57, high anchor 9.25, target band 12.8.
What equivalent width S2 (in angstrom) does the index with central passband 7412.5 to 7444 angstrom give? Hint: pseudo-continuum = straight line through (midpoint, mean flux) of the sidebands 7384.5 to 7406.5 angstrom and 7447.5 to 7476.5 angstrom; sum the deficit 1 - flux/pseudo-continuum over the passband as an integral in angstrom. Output 6.5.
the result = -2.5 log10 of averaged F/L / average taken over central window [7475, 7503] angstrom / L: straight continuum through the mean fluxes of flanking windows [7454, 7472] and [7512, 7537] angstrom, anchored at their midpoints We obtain 0.09 mag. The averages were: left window 14.7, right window 9.25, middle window 11.4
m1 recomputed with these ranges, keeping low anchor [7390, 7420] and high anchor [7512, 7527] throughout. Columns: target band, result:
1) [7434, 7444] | -0.1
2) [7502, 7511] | 0.8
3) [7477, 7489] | 0.3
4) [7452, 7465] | -1.1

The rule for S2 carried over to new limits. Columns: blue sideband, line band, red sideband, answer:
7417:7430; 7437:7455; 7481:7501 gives 1.21 angstrom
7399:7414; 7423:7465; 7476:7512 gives 1.14 angstrom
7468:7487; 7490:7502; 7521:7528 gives 0.59 angstrom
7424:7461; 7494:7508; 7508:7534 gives -2.66 angstrom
